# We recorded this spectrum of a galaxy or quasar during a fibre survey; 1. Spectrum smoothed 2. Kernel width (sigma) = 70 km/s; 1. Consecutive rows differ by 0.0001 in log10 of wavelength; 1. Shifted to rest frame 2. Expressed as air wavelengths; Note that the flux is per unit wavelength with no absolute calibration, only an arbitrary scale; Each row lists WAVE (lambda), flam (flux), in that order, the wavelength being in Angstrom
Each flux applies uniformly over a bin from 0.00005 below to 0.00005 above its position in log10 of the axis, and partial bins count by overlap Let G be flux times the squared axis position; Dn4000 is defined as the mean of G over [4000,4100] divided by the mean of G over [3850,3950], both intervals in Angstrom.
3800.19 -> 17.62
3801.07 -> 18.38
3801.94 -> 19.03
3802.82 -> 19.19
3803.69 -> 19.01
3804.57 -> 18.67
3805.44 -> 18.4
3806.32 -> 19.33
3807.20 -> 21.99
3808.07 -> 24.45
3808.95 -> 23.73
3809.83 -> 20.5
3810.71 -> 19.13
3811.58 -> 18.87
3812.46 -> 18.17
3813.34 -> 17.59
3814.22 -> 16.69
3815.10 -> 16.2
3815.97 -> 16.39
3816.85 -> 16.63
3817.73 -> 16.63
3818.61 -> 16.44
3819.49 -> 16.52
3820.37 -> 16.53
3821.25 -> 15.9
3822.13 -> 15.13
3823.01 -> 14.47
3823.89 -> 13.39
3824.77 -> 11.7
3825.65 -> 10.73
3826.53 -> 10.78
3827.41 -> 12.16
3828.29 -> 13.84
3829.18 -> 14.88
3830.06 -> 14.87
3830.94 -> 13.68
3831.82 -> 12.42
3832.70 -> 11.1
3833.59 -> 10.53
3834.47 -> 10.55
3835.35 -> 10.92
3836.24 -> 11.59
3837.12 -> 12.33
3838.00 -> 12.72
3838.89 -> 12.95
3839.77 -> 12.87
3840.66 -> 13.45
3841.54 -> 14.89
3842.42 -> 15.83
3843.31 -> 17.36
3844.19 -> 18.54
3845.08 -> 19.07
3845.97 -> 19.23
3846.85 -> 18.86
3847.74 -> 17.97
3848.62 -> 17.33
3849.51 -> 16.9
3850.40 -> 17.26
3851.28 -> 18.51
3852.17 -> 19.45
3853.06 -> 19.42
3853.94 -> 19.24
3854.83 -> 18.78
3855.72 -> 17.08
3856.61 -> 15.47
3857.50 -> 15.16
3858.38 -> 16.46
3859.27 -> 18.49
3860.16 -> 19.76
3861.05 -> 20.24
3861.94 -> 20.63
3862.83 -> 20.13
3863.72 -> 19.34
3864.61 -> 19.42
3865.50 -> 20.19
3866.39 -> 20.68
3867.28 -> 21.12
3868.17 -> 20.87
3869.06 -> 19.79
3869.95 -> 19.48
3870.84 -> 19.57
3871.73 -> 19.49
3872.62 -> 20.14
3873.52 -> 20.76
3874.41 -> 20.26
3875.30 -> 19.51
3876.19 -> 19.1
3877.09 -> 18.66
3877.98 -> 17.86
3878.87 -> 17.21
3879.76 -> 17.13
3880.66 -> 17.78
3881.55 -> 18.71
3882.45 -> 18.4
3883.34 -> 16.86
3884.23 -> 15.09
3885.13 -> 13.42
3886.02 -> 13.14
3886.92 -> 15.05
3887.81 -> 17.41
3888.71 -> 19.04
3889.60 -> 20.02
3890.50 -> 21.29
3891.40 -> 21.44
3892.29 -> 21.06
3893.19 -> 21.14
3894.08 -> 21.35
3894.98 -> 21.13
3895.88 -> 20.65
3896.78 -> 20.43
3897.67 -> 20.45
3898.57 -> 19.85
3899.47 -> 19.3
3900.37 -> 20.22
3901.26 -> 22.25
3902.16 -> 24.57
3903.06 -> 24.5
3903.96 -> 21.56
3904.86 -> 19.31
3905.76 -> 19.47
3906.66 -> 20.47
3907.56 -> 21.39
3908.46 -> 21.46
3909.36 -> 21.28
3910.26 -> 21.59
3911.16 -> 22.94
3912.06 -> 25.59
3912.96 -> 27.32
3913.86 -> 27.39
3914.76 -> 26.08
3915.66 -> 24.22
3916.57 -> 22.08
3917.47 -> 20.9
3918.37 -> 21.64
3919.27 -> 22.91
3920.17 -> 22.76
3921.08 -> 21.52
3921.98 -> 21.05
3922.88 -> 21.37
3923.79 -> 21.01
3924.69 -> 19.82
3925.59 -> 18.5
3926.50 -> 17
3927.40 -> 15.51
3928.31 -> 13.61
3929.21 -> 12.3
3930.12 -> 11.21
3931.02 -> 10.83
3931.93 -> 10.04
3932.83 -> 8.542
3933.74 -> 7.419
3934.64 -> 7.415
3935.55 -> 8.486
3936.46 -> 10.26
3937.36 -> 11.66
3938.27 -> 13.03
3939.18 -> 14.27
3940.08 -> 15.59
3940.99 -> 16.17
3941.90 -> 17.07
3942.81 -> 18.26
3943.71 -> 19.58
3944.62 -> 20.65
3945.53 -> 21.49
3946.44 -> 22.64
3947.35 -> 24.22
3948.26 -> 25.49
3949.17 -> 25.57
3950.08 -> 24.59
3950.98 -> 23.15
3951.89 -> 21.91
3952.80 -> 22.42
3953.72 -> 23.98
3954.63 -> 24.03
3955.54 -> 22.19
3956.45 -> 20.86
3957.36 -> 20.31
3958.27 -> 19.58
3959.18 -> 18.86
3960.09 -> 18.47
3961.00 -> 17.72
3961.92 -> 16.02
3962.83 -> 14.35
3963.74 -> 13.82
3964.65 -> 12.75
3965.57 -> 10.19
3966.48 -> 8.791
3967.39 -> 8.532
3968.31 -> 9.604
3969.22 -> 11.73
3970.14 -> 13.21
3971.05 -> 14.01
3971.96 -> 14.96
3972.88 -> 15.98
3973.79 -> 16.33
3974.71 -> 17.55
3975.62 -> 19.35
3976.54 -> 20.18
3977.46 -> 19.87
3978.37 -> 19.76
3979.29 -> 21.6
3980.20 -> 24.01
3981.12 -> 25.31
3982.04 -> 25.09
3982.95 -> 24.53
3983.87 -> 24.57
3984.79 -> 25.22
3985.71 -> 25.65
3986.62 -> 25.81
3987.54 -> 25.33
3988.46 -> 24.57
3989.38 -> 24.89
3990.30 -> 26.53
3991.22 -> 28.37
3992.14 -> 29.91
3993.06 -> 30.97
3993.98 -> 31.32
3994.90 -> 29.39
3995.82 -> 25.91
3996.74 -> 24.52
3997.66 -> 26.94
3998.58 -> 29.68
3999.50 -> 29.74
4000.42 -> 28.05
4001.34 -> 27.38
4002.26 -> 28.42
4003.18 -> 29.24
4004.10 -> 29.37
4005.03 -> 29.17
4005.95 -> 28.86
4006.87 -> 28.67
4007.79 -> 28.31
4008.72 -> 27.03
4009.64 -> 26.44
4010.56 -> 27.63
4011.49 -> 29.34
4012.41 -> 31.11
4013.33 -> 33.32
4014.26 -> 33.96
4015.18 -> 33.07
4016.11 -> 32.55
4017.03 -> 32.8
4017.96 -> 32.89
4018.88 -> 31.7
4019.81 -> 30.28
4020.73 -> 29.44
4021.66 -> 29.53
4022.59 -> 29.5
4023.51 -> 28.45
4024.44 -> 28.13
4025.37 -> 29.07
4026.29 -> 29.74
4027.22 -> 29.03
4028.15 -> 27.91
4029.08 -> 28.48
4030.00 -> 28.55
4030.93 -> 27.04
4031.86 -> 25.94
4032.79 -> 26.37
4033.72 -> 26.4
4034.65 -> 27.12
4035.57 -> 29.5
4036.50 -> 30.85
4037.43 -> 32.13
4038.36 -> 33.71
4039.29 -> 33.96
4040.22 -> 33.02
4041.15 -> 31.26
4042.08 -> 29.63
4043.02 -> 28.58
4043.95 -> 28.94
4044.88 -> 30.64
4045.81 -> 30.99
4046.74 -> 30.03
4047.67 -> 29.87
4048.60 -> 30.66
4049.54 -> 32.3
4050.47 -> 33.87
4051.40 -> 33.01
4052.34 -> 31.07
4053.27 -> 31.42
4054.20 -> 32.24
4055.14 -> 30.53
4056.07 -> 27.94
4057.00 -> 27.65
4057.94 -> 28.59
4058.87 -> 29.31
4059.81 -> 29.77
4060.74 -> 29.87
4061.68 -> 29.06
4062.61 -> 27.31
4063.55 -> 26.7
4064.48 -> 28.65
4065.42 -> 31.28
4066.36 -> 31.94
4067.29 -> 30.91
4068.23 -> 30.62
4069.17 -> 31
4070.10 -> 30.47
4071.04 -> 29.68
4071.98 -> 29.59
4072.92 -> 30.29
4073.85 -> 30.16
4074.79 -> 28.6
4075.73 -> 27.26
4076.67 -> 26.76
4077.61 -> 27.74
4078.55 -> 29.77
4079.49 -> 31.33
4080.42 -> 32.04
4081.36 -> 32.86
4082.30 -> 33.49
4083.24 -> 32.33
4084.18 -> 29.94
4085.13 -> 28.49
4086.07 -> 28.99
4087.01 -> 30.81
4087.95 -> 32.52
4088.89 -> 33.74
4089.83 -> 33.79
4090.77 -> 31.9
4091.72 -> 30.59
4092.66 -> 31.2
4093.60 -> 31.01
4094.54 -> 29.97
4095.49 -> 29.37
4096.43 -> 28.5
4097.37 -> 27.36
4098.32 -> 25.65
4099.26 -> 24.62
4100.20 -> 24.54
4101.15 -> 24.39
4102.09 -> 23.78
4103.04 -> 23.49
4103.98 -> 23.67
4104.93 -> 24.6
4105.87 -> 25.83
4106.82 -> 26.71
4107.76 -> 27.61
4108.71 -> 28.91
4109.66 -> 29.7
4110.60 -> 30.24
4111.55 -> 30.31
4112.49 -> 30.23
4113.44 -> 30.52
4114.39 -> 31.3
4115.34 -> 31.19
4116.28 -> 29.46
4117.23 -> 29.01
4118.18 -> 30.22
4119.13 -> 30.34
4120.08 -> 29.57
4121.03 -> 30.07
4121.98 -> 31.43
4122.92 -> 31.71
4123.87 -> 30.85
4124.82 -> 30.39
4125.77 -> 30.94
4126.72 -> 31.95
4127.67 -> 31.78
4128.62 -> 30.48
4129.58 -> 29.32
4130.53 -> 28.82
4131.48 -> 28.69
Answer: 1.7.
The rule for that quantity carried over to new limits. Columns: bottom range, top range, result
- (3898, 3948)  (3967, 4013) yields 1.34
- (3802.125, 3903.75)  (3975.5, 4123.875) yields 1.81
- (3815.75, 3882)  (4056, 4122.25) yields 1.98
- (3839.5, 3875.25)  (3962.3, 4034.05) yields 1.46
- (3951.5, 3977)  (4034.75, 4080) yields 1.90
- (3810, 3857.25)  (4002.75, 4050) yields 2.12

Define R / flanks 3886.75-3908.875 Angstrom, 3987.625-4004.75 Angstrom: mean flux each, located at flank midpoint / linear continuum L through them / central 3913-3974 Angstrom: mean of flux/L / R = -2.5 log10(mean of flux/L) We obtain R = 0.34 mag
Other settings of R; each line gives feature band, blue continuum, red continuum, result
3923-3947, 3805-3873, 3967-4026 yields 0.44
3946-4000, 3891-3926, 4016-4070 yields 0.20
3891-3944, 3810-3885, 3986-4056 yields 0.15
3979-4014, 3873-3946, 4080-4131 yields -0.17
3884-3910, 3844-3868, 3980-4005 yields 0.07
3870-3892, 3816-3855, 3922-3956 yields -0.14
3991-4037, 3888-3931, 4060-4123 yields -0.14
